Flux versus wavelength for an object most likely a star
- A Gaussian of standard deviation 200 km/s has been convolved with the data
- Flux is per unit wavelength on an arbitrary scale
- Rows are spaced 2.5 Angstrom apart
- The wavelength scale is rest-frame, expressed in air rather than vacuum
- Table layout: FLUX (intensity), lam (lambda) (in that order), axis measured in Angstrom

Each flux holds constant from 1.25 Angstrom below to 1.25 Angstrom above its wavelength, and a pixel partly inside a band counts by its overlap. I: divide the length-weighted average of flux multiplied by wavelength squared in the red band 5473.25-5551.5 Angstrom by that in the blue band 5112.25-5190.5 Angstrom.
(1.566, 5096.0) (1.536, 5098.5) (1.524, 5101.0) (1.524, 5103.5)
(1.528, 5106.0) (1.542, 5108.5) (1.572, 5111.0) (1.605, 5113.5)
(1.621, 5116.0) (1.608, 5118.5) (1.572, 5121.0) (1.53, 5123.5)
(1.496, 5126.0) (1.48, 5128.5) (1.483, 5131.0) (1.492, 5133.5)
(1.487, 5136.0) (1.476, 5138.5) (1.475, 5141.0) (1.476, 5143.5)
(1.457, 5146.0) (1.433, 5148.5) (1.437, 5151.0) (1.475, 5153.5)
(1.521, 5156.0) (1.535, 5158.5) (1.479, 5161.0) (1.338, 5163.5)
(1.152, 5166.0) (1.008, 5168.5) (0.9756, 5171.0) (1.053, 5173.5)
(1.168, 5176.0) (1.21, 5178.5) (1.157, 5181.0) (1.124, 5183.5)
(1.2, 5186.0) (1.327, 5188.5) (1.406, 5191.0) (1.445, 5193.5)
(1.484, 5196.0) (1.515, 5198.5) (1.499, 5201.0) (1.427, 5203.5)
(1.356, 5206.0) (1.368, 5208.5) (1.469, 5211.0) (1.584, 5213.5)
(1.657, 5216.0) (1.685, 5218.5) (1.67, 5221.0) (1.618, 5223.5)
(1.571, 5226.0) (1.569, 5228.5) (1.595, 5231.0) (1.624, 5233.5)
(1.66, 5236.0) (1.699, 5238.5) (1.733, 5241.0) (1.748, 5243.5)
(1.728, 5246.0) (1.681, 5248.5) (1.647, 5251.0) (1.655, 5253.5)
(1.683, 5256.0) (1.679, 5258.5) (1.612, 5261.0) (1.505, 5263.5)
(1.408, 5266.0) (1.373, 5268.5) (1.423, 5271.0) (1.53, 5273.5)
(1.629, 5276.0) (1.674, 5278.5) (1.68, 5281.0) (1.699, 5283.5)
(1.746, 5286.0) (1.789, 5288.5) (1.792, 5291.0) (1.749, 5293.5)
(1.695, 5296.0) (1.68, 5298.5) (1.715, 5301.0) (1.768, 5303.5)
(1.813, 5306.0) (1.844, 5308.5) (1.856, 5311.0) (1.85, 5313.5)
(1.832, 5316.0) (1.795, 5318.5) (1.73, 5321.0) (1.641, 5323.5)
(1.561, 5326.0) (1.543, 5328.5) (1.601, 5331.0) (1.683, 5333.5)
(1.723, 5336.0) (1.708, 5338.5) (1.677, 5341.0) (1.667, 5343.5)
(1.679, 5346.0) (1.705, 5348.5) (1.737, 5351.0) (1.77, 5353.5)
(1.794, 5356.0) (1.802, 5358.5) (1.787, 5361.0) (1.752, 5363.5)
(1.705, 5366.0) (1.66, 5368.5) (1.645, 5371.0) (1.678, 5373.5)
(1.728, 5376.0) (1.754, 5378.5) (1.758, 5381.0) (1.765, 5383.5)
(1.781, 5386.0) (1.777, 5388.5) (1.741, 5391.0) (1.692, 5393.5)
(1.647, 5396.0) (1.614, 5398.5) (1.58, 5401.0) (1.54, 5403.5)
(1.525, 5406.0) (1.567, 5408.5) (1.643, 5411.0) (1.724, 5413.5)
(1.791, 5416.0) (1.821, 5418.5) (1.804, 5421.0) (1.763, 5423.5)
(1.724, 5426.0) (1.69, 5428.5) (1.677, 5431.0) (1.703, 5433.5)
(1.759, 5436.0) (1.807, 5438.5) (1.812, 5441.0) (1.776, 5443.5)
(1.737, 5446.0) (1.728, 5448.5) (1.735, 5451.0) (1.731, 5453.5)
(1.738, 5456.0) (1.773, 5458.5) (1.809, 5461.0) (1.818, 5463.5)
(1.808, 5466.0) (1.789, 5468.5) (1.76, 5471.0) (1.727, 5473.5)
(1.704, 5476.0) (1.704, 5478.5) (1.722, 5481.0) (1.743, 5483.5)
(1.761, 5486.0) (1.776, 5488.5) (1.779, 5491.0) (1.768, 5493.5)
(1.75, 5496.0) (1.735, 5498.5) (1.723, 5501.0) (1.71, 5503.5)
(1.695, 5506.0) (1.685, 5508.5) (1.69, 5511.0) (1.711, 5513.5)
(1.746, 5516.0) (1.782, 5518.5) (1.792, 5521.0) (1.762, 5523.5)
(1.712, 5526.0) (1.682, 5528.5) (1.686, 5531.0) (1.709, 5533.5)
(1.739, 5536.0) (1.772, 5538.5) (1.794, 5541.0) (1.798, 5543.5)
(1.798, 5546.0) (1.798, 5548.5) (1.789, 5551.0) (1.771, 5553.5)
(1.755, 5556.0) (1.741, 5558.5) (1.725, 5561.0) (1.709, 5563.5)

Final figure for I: 1.4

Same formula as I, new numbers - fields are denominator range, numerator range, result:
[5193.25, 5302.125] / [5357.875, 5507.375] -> 1.15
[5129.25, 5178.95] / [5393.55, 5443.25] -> 1.38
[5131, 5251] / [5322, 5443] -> 1.26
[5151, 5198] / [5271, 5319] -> 1.41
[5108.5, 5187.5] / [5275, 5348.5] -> 1.31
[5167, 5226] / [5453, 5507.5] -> 1.42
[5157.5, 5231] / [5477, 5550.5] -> 1.42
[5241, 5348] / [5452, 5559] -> 1.13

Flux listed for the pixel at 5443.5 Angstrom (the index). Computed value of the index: 1.776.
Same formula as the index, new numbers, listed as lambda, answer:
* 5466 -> 1.808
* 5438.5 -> 1.807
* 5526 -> 1.712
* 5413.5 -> 1.724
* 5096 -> 1.566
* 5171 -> 0.9756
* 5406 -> 1.525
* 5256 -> 1.683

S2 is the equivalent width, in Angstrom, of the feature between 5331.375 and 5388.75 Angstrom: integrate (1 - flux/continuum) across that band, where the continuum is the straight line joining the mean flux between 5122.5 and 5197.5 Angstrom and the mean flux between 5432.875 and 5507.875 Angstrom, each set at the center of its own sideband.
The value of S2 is -3.99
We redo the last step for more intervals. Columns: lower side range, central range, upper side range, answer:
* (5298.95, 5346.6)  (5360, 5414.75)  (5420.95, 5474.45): 1.7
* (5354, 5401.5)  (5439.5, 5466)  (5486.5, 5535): -0.6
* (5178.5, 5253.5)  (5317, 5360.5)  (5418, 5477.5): -1.3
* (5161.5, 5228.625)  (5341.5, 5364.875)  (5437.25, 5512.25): -2.3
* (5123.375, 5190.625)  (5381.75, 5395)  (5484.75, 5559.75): -1.2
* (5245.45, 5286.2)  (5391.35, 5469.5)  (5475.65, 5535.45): -1.3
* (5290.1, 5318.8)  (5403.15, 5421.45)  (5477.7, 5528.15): 0.8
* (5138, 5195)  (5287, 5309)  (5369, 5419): -3.3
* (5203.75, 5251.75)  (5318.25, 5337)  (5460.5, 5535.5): 0.1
